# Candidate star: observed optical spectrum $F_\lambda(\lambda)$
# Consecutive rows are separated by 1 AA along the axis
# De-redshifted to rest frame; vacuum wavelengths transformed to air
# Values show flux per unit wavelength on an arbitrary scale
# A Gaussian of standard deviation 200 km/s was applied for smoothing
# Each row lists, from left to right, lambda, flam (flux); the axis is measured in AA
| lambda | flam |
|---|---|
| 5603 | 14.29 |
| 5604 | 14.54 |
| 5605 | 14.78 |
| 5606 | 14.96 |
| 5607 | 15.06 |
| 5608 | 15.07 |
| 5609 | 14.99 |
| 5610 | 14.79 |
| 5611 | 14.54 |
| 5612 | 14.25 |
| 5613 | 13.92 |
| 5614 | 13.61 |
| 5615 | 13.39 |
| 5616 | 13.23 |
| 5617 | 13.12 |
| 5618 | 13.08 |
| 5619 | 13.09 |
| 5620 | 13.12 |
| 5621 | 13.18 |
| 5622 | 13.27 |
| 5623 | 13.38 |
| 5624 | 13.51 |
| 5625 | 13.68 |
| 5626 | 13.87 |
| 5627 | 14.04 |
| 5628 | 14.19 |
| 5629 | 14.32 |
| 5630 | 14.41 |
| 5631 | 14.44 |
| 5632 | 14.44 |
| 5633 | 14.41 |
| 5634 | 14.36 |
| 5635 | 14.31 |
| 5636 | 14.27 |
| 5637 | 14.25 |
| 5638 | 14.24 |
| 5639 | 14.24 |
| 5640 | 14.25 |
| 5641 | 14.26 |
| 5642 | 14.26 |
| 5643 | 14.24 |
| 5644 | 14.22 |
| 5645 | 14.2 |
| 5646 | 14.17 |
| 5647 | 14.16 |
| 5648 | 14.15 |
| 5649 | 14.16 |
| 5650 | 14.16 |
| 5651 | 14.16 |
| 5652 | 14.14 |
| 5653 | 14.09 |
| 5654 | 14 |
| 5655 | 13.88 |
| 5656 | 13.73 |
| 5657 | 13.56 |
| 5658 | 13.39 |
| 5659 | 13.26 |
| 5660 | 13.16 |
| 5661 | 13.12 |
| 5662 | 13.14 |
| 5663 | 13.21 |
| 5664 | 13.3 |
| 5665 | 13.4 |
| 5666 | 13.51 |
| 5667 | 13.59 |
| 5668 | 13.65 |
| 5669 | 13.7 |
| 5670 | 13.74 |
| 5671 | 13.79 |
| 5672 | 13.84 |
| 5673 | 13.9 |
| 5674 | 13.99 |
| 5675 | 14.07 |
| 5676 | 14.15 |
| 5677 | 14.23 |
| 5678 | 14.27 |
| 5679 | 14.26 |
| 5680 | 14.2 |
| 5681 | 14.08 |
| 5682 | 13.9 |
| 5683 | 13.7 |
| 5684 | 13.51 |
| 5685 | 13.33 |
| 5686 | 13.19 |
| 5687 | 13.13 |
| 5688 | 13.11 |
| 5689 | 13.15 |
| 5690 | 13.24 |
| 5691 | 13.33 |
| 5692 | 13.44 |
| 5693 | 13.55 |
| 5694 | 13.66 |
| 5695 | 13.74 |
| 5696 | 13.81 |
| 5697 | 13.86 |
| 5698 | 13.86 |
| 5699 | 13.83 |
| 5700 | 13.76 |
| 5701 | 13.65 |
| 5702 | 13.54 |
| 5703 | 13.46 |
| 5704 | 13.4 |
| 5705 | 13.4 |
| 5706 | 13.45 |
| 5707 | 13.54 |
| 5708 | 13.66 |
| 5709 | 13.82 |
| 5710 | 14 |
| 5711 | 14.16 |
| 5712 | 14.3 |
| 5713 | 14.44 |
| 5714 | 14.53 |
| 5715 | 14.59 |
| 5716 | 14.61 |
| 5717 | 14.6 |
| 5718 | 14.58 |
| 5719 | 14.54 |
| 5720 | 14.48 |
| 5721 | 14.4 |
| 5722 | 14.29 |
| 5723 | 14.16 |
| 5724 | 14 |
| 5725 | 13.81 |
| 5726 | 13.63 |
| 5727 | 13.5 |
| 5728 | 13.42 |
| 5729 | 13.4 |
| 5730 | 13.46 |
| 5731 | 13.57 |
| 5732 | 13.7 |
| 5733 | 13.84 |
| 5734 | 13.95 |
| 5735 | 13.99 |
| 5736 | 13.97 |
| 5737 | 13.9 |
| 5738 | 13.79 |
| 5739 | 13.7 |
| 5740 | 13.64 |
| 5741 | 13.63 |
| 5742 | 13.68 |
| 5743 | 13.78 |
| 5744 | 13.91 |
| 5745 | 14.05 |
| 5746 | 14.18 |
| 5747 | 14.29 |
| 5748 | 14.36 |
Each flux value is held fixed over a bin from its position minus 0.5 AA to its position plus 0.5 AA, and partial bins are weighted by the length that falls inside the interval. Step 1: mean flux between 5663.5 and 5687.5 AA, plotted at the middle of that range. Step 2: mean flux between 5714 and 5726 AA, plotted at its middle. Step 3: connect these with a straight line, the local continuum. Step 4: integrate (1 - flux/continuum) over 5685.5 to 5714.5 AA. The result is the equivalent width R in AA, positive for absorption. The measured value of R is 0.89 AA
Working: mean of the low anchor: 13.8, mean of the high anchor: 14.3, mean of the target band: 13.7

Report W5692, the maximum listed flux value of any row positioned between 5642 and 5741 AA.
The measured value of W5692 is 14.61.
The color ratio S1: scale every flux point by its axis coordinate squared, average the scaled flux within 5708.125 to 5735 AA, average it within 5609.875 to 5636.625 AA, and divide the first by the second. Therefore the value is 1.1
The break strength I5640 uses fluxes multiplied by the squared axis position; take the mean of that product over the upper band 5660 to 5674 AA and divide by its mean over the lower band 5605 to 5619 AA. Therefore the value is 1.0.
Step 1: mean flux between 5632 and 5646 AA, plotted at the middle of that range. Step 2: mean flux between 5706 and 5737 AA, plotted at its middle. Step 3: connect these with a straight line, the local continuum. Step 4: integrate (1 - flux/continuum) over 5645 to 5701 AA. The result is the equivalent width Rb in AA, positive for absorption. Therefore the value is 1.8 AA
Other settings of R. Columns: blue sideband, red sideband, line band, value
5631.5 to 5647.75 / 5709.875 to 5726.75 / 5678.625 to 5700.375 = 1.02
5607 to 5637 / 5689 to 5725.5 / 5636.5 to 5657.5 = -0.25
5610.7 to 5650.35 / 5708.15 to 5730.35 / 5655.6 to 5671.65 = 0.64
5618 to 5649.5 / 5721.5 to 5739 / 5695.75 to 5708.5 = 0.21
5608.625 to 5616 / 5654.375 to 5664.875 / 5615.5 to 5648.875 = -0.34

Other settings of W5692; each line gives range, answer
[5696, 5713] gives 14.44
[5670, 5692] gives 14.27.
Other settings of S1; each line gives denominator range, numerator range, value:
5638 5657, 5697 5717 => 1.01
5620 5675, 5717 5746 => 1.03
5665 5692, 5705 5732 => 1.04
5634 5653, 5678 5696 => 0.97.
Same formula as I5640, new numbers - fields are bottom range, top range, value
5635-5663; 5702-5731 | 1.03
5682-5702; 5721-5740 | 1.03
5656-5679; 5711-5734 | 1.05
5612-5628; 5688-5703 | 1.03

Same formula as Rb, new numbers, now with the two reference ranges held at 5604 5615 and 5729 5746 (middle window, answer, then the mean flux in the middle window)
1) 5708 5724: -0.5 AA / 14.3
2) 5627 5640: 0.1 AA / 14.3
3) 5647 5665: 0.7 AA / 13.7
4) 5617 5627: 0.8 AA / 13.4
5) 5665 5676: 0.3 AA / 13.8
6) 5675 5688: 0.3 AA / 13.8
